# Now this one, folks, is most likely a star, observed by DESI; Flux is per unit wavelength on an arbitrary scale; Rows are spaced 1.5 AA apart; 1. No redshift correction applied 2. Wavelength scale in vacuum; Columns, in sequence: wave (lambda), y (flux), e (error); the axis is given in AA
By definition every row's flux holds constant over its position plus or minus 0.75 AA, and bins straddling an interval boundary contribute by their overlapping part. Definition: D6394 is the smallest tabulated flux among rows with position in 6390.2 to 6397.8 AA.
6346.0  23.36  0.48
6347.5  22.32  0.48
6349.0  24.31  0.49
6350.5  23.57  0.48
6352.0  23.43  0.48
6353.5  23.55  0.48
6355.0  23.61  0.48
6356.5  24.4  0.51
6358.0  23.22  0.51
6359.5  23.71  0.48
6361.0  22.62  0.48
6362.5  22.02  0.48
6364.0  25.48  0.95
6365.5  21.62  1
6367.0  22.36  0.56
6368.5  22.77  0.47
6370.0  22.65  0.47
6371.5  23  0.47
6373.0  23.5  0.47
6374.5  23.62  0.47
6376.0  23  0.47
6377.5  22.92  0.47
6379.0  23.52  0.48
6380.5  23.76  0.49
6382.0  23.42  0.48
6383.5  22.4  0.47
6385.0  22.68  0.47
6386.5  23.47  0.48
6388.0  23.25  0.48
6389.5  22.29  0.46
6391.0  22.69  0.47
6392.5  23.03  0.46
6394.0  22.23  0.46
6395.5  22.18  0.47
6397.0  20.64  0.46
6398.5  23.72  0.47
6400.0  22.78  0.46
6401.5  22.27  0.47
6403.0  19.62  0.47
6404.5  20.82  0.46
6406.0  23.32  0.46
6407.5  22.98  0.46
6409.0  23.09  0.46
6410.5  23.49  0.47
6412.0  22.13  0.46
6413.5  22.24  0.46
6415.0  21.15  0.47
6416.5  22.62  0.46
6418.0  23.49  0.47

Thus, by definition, 20.64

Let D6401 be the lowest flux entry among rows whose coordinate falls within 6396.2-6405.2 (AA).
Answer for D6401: 19.62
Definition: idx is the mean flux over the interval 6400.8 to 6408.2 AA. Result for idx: 21.8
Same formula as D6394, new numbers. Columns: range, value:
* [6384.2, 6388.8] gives 22.68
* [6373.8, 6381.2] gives 22.92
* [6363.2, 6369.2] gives 21.62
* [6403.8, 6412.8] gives 20.82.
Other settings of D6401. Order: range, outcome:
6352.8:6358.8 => 23.22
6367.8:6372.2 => 22.65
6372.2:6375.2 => 23.5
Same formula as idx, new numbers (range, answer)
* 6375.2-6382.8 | 23.3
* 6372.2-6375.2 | 23.5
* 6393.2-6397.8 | 21.7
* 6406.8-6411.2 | 23.2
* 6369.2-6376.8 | 23.1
